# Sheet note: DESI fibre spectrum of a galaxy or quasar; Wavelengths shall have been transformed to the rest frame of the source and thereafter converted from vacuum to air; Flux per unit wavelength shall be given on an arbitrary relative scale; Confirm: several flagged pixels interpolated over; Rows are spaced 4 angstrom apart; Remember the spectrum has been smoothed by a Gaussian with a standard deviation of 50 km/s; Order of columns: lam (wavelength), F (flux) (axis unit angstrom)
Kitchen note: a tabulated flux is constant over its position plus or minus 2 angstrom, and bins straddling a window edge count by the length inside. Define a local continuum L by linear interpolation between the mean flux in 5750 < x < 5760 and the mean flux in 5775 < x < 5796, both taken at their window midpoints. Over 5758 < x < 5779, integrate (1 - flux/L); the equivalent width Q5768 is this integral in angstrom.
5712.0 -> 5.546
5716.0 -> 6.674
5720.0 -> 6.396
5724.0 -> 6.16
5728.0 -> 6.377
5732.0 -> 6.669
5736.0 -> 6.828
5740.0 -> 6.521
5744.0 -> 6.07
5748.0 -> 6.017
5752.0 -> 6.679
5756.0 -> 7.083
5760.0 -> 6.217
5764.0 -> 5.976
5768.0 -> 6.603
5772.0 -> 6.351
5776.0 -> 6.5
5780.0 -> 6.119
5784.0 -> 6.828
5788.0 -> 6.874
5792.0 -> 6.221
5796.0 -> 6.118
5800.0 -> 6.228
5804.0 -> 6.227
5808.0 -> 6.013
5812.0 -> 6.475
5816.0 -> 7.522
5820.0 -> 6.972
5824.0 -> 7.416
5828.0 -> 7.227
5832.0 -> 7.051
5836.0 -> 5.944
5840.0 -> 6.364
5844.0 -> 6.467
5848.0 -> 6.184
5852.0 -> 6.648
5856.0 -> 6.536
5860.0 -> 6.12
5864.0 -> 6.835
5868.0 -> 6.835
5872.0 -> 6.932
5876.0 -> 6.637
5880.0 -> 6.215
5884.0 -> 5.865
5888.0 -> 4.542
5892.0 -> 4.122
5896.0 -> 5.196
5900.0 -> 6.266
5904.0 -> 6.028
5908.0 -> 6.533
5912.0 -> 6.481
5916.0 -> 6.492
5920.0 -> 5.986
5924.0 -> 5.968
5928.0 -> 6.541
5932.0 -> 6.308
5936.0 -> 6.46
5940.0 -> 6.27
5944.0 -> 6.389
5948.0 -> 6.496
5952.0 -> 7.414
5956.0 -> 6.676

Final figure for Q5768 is 0.97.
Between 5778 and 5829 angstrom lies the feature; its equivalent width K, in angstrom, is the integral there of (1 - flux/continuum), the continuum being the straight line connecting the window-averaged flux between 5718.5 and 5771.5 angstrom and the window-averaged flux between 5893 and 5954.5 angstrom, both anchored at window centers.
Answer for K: -1.9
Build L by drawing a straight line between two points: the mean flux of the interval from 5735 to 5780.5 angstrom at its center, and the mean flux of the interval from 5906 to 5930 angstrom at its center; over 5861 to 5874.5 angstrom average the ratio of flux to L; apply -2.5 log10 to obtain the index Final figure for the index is -0.07 mag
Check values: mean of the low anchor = 6.41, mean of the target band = 6.8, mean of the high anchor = 6.33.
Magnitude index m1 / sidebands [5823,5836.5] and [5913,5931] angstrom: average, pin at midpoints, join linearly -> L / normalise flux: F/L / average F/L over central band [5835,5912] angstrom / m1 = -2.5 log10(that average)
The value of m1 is 0.09 mag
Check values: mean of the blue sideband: 6.98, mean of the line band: 6.13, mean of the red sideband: 6.26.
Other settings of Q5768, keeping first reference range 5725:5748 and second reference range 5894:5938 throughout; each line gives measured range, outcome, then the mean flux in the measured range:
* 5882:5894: 2.69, 4.84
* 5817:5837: -2.15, 7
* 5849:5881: -1.65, 6.59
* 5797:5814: 0.32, 6.23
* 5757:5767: 0.25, 6.25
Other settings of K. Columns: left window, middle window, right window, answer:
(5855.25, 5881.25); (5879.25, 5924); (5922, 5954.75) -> 5.2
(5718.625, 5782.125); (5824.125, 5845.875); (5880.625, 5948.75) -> -1.7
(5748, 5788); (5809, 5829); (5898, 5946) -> -2.0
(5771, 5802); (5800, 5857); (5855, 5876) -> -0.8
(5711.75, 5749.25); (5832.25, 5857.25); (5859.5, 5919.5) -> -1.0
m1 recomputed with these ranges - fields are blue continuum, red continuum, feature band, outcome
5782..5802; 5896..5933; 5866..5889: 0.01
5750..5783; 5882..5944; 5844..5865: -0.05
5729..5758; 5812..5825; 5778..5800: 0.08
